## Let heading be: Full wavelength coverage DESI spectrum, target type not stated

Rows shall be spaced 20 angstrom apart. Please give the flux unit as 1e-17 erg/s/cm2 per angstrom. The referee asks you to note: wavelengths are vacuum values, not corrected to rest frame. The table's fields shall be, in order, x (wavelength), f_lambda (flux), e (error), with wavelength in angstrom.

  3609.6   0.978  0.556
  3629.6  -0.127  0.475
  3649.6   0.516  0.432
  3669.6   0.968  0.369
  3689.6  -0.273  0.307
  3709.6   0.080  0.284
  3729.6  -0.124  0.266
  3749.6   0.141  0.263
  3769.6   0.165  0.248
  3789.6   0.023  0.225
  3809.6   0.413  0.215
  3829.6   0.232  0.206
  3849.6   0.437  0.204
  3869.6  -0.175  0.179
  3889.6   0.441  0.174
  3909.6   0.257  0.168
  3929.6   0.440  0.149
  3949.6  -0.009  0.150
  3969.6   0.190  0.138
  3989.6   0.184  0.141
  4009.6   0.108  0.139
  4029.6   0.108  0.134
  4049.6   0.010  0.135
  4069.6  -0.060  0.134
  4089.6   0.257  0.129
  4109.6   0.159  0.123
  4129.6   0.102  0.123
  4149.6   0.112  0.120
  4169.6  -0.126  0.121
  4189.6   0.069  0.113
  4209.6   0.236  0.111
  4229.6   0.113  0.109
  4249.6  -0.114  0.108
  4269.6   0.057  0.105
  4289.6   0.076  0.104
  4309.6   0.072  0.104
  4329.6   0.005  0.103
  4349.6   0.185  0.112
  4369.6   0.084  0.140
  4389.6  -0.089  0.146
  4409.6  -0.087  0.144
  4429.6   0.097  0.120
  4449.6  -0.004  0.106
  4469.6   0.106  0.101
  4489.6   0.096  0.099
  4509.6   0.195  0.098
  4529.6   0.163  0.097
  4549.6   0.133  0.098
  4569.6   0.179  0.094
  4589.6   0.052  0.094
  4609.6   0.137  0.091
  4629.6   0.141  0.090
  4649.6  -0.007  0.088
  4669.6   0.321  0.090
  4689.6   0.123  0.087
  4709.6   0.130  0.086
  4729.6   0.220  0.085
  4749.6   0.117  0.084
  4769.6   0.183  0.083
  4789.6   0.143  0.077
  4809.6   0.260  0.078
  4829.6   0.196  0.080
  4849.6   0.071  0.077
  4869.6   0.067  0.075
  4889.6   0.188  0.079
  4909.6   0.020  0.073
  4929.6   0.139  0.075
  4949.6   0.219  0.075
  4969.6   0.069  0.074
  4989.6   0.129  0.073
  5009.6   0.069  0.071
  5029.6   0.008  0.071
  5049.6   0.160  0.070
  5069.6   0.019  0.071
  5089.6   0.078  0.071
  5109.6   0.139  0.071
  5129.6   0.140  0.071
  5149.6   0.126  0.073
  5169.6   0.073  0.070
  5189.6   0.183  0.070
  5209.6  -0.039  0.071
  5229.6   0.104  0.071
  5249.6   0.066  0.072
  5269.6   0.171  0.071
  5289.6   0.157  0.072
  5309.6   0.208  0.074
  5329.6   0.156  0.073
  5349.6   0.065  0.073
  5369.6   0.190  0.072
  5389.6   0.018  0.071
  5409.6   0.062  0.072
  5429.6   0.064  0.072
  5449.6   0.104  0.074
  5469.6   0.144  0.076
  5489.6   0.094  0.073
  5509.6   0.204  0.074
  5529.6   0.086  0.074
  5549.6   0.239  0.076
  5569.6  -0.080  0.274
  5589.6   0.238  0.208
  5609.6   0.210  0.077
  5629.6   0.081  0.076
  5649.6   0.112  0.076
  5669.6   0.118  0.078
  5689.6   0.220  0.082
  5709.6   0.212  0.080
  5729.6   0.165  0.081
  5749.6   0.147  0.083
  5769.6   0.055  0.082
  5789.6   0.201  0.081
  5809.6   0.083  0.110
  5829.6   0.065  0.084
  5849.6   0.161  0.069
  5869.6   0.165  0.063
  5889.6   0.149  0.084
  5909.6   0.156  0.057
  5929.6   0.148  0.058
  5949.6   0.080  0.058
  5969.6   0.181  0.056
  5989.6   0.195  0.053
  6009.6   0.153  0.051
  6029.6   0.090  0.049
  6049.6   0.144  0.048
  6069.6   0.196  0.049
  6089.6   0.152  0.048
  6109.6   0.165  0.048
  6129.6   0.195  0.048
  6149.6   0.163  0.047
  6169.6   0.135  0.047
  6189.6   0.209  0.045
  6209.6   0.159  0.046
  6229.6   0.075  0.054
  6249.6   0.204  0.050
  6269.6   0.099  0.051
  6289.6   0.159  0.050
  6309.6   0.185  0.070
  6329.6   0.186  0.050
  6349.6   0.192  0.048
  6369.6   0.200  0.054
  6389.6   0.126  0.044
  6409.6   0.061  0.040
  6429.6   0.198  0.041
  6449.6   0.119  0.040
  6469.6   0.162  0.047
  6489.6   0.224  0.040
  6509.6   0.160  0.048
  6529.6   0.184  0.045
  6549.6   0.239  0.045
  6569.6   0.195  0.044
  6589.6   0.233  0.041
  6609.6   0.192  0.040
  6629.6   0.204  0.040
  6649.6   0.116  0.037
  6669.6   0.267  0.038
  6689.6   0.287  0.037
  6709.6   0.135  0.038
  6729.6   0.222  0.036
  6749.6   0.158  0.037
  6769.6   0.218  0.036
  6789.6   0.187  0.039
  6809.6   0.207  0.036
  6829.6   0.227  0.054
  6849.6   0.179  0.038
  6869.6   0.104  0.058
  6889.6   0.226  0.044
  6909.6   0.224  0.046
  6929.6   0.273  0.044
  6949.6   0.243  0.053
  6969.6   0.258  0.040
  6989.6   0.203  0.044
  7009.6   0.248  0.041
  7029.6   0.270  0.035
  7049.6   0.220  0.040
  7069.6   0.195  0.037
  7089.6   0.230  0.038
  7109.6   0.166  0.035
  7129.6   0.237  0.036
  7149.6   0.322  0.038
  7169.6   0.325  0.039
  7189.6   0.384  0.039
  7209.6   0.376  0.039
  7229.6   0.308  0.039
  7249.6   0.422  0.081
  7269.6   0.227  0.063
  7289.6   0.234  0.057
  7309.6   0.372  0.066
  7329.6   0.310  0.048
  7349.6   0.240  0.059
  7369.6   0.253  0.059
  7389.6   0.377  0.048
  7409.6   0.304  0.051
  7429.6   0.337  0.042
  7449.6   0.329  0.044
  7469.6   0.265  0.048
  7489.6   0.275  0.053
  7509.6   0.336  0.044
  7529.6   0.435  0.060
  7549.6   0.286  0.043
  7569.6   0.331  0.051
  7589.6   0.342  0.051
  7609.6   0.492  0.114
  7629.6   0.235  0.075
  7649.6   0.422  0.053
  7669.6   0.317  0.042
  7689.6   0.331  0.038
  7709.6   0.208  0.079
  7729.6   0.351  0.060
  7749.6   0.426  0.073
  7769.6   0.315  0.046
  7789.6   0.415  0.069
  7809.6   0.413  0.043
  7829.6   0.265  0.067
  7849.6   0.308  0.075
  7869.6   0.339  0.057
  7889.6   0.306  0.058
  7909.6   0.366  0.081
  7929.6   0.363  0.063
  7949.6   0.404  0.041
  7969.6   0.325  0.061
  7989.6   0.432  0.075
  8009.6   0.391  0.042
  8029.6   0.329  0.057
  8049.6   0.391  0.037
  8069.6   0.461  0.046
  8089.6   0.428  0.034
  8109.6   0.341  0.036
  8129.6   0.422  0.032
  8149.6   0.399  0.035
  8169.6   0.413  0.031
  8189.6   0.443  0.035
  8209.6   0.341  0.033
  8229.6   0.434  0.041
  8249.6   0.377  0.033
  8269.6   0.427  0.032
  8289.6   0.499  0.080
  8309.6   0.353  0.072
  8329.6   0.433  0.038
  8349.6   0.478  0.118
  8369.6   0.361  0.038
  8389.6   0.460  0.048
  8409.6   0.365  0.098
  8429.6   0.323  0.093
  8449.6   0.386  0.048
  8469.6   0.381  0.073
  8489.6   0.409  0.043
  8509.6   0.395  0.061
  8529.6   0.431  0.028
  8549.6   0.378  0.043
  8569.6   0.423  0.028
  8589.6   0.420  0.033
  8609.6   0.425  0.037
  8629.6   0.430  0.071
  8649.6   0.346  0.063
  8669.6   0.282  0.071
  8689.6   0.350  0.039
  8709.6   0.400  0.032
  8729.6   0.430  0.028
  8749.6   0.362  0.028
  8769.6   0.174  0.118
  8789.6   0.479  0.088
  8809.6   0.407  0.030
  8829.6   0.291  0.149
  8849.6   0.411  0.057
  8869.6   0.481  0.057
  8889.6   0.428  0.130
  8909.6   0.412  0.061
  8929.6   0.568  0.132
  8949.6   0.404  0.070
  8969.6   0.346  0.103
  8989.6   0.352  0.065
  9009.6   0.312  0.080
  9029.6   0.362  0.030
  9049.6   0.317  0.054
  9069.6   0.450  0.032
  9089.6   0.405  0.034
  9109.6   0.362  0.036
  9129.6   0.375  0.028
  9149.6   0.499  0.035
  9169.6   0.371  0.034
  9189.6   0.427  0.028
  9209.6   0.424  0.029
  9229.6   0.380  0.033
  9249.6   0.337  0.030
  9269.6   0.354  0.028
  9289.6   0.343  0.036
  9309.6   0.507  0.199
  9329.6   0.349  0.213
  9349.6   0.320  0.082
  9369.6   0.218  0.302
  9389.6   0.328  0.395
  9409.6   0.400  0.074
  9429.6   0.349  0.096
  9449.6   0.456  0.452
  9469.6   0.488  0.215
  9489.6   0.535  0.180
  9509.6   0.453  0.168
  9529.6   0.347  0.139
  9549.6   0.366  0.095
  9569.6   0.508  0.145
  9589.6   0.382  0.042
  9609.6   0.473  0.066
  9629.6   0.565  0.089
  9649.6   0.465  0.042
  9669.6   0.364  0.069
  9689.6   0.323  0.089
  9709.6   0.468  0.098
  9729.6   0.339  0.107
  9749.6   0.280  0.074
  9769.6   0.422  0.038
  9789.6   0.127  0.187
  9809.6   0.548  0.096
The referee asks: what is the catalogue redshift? 0.791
